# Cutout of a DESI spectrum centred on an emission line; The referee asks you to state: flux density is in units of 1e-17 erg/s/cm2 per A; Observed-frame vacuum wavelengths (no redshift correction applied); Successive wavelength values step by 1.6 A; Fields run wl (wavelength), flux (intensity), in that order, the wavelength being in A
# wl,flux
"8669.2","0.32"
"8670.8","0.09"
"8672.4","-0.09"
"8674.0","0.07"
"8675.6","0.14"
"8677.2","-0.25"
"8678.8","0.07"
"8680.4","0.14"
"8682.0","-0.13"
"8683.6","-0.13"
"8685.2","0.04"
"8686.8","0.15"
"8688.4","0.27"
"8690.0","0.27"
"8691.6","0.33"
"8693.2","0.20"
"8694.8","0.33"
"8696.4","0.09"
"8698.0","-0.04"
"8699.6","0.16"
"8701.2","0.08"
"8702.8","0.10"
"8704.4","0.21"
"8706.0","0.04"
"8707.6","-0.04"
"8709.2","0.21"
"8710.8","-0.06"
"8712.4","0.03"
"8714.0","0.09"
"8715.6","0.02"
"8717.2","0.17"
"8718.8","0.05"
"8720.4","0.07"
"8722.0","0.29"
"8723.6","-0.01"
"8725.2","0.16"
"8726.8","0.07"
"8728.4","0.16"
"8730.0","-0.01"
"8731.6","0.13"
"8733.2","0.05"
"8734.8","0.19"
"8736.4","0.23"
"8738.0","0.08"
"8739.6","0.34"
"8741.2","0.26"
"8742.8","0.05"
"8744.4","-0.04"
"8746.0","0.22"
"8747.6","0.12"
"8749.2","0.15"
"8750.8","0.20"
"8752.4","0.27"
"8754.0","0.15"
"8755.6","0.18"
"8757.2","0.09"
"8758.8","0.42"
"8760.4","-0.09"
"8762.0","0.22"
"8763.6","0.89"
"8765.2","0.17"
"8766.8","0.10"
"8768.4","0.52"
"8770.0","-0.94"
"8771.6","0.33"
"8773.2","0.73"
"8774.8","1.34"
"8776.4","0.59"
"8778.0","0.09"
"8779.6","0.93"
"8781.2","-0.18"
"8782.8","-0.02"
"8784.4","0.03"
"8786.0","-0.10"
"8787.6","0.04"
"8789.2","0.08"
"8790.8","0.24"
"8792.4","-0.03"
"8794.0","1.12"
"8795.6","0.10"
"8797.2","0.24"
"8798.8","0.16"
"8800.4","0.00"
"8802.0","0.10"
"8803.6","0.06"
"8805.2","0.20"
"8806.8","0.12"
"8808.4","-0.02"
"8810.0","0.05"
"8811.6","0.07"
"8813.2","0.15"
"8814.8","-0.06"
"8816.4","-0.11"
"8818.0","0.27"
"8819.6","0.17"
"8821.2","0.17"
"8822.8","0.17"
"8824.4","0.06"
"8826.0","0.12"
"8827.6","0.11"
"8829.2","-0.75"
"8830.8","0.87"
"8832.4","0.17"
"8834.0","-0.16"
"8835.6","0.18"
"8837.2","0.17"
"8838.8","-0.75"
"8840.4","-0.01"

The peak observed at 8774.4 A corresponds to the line [O III] 5007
